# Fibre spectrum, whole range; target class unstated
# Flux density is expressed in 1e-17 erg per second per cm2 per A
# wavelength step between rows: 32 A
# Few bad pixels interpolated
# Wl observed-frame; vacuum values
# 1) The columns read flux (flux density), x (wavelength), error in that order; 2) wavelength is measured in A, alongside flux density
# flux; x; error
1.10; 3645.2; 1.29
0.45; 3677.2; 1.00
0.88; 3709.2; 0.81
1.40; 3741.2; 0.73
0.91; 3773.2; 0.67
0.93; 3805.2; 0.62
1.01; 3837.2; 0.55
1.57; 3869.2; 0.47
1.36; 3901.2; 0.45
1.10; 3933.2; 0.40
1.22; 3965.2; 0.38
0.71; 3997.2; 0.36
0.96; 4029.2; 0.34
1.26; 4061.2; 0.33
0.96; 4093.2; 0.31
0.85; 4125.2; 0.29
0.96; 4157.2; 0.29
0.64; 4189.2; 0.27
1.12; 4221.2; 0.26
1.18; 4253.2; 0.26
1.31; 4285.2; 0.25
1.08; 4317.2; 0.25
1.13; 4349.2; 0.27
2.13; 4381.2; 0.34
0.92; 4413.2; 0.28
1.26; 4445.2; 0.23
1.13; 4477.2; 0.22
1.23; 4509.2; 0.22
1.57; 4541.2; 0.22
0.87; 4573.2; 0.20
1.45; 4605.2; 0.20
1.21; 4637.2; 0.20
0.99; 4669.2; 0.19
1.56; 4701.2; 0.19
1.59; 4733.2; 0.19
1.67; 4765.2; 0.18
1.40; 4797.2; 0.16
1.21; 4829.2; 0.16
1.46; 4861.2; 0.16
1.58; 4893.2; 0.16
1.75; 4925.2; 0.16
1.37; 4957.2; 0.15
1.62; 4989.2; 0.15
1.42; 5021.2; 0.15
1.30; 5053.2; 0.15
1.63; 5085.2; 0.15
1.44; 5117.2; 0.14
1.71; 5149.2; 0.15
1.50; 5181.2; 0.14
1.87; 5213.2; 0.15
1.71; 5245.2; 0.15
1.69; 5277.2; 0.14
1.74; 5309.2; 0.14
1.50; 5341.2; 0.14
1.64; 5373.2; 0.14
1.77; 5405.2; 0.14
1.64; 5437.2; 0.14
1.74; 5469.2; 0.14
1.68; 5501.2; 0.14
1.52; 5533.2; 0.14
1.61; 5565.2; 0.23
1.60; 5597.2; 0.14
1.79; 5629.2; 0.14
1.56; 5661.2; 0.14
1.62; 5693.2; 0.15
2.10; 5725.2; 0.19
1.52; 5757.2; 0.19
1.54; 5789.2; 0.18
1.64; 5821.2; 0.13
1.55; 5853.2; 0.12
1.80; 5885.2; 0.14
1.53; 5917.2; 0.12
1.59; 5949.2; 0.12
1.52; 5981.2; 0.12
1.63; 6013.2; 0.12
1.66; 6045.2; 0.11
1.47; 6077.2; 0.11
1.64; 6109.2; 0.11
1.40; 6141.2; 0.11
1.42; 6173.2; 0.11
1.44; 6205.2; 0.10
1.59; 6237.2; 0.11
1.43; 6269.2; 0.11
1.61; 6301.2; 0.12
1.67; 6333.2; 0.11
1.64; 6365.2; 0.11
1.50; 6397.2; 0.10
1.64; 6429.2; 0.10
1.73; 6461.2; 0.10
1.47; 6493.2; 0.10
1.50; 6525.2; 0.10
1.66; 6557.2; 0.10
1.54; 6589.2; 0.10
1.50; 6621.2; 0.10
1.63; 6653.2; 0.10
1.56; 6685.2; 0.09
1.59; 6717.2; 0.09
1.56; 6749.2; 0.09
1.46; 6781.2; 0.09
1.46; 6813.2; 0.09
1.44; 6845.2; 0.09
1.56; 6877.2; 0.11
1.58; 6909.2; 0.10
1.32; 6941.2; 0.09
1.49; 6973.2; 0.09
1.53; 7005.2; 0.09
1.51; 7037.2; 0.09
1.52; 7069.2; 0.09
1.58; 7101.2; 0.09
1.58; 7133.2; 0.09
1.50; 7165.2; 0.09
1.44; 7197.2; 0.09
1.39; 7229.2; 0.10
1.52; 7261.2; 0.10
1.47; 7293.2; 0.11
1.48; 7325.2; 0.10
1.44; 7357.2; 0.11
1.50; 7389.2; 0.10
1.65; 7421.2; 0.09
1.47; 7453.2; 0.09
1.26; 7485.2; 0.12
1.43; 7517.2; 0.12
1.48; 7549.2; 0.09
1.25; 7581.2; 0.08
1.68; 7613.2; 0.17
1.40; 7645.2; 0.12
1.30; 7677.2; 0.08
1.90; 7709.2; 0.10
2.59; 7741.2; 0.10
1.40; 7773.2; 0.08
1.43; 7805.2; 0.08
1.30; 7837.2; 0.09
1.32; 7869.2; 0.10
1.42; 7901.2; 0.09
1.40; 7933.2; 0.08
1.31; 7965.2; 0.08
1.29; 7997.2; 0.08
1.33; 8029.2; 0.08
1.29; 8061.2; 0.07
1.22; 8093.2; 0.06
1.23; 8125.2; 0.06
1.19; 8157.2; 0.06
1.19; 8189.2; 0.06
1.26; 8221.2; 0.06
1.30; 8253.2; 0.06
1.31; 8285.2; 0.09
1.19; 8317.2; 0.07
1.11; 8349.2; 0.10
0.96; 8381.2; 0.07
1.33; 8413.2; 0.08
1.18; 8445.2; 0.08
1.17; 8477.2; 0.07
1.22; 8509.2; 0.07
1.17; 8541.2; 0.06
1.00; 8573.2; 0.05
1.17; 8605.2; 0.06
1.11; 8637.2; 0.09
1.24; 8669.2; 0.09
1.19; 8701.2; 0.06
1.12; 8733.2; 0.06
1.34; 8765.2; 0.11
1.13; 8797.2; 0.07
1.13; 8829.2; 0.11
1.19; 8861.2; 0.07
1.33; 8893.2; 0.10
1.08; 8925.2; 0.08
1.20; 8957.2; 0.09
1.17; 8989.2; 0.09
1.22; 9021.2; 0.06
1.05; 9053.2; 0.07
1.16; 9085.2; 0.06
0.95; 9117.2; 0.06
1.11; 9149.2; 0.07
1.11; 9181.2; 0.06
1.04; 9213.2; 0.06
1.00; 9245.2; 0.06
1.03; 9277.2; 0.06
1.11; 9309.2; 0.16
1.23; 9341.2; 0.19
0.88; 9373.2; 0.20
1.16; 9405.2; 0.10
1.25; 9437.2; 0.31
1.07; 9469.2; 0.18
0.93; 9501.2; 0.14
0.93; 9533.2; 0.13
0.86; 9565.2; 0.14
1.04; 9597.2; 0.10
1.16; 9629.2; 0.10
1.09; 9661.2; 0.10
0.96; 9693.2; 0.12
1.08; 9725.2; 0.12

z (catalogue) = 0.18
